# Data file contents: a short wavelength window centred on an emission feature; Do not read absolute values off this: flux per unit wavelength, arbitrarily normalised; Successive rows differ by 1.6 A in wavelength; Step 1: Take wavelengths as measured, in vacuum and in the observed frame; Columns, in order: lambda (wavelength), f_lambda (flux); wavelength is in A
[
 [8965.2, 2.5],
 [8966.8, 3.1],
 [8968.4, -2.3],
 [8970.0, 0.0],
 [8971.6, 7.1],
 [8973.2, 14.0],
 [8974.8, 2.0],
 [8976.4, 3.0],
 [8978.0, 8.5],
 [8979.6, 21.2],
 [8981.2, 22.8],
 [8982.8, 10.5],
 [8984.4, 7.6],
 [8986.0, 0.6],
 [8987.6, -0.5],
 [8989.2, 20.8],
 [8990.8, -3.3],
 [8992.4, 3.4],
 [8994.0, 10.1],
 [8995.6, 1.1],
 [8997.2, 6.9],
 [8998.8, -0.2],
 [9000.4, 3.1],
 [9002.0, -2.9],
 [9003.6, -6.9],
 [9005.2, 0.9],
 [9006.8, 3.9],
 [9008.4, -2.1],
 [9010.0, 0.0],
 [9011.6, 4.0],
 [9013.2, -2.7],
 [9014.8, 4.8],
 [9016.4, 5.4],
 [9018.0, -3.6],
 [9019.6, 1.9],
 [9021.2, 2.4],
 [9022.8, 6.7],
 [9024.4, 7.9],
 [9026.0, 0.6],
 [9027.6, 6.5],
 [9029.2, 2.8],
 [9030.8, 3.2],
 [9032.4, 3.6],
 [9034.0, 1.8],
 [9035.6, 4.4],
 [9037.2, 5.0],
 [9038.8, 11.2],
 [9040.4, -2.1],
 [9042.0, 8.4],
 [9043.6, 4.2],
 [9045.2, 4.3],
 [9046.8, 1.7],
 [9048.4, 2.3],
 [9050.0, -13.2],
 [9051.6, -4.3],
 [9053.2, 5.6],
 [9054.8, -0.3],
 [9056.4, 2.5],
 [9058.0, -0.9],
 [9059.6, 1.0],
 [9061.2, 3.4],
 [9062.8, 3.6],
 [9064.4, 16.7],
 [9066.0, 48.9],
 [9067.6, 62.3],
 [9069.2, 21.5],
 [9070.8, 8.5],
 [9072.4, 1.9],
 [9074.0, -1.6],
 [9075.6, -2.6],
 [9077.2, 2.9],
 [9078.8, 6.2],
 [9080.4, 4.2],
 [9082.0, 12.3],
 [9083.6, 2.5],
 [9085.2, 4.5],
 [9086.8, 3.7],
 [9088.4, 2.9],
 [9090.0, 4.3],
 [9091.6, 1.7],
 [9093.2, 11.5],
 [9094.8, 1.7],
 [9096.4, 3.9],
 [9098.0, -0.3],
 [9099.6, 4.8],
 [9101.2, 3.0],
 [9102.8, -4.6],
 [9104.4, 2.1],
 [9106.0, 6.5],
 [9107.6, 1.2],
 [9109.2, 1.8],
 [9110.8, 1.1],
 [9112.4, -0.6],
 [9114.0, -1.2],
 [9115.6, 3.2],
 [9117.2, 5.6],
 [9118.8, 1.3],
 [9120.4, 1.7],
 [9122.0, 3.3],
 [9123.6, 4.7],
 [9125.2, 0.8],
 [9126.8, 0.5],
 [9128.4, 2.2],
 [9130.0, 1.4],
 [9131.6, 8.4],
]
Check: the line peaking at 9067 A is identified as [O III]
